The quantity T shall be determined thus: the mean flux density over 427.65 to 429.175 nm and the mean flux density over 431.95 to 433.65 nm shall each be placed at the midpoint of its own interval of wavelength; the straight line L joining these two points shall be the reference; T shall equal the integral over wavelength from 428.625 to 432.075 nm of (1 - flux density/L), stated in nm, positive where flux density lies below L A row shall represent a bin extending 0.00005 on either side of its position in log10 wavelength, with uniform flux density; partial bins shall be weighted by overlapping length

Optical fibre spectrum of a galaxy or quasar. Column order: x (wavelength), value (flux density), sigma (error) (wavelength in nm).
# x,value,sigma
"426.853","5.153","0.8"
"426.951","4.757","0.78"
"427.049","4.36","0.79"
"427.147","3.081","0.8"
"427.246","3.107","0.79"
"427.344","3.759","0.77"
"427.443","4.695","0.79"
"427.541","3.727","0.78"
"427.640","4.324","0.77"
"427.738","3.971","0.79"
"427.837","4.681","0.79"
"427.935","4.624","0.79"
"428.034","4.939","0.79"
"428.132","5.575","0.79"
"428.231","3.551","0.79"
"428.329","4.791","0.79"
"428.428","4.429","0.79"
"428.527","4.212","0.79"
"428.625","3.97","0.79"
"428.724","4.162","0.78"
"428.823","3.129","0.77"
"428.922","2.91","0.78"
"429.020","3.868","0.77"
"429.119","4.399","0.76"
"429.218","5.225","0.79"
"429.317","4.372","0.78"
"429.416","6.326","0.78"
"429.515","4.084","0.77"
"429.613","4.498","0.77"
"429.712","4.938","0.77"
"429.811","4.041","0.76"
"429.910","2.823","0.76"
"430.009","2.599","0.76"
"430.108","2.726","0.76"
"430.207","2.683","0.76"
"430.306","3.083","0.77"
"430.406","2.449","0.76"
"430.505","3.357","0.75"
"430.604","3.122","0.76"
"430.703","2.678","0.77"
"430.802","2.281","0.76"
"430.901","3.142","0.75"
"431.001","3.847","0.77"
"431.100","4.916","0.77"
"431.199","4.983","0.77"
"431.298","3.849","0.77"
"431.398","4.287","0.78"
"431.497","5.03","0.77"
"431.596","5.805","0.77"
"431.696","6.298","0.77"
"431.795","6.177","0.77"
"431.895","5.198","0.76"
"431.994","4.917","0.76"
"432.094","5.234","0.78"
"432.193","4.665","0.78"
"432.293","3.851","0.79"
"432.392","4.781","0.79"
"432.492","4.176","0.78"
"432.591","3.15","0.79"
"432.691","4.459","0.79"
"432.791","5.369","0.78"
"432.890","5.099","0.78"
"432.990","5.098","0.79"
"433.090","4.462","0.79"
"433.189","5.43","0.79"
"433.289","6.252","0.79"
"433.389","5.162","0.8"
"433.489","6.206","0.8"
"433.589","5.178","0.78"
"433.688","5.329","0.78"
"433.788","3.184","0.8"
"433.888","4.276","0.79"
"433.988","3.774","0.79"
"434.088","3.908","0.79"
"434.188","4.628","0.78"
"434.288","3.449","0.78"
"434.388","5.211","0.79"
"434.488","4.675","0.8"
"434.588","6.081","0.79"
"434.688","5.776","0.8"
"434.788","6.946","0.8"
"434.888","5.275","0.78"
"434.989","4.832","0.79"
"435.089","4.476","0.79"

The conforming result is 0.35 nm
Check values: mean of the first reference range 4.22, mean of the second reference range 4.92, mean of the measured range 4.07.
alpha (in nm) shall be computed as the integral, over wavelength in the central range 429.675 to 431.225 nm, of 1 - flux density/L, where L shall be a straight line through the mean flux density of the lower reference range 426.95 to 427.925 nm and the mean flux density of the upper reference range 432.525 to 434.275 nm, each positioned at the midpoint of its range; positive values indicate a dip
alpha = 0.38 nm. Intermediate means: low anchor 4.04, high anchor 4.73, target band 3.32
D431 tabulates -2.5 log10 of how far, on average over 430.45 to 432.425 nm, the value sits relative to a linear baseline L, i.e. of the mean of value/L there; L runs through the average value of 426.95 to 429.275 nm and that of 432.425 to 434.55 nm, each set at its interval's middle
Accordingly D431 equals 0.02 mag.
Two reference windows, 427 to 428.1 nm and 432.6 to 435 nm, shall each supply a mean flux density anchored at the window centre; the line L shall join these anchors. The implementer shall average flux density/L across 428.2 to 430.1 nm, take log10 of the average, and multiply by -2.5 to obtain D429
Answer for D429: 0.06 mag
